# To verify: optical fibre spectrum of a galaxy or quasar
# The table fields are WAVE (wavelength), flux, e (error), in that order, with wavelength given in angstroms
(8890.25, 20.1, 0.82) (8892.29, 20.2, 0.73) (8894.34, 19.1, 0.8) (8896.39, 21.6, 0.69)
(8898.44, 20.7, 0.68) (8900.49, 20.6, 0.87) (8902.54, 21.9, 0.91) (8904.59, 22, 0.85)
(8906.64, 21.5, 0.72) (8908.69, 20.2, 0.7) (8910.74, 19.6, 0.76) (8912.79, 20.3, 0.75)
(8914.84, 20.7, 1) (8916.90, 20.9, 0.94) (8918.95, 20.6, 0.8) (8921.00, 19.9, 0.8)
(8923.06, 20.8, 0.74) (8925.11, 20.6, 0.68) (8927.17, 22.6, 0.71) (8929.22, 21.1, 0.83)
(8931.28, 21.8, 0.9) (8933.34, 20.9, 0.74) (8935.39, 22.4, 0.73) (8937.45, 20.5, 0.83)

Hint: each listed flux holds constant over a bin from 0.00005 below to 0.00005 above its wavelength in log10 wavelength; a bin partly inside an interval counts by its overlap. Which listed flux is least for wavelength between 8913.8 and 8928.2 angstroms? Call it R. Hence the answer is 19.9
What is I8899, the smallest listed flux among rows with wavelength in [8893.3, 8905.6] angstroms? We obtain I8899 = 19.1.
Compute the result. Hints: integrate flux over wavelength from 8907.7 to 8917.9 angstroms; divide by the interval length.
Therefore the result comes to 20.3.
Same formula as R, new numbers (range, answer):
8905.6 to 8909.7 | 20.2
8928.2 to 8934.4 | 20.9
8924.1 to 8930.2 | 20.6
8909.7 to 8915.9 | 19.6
